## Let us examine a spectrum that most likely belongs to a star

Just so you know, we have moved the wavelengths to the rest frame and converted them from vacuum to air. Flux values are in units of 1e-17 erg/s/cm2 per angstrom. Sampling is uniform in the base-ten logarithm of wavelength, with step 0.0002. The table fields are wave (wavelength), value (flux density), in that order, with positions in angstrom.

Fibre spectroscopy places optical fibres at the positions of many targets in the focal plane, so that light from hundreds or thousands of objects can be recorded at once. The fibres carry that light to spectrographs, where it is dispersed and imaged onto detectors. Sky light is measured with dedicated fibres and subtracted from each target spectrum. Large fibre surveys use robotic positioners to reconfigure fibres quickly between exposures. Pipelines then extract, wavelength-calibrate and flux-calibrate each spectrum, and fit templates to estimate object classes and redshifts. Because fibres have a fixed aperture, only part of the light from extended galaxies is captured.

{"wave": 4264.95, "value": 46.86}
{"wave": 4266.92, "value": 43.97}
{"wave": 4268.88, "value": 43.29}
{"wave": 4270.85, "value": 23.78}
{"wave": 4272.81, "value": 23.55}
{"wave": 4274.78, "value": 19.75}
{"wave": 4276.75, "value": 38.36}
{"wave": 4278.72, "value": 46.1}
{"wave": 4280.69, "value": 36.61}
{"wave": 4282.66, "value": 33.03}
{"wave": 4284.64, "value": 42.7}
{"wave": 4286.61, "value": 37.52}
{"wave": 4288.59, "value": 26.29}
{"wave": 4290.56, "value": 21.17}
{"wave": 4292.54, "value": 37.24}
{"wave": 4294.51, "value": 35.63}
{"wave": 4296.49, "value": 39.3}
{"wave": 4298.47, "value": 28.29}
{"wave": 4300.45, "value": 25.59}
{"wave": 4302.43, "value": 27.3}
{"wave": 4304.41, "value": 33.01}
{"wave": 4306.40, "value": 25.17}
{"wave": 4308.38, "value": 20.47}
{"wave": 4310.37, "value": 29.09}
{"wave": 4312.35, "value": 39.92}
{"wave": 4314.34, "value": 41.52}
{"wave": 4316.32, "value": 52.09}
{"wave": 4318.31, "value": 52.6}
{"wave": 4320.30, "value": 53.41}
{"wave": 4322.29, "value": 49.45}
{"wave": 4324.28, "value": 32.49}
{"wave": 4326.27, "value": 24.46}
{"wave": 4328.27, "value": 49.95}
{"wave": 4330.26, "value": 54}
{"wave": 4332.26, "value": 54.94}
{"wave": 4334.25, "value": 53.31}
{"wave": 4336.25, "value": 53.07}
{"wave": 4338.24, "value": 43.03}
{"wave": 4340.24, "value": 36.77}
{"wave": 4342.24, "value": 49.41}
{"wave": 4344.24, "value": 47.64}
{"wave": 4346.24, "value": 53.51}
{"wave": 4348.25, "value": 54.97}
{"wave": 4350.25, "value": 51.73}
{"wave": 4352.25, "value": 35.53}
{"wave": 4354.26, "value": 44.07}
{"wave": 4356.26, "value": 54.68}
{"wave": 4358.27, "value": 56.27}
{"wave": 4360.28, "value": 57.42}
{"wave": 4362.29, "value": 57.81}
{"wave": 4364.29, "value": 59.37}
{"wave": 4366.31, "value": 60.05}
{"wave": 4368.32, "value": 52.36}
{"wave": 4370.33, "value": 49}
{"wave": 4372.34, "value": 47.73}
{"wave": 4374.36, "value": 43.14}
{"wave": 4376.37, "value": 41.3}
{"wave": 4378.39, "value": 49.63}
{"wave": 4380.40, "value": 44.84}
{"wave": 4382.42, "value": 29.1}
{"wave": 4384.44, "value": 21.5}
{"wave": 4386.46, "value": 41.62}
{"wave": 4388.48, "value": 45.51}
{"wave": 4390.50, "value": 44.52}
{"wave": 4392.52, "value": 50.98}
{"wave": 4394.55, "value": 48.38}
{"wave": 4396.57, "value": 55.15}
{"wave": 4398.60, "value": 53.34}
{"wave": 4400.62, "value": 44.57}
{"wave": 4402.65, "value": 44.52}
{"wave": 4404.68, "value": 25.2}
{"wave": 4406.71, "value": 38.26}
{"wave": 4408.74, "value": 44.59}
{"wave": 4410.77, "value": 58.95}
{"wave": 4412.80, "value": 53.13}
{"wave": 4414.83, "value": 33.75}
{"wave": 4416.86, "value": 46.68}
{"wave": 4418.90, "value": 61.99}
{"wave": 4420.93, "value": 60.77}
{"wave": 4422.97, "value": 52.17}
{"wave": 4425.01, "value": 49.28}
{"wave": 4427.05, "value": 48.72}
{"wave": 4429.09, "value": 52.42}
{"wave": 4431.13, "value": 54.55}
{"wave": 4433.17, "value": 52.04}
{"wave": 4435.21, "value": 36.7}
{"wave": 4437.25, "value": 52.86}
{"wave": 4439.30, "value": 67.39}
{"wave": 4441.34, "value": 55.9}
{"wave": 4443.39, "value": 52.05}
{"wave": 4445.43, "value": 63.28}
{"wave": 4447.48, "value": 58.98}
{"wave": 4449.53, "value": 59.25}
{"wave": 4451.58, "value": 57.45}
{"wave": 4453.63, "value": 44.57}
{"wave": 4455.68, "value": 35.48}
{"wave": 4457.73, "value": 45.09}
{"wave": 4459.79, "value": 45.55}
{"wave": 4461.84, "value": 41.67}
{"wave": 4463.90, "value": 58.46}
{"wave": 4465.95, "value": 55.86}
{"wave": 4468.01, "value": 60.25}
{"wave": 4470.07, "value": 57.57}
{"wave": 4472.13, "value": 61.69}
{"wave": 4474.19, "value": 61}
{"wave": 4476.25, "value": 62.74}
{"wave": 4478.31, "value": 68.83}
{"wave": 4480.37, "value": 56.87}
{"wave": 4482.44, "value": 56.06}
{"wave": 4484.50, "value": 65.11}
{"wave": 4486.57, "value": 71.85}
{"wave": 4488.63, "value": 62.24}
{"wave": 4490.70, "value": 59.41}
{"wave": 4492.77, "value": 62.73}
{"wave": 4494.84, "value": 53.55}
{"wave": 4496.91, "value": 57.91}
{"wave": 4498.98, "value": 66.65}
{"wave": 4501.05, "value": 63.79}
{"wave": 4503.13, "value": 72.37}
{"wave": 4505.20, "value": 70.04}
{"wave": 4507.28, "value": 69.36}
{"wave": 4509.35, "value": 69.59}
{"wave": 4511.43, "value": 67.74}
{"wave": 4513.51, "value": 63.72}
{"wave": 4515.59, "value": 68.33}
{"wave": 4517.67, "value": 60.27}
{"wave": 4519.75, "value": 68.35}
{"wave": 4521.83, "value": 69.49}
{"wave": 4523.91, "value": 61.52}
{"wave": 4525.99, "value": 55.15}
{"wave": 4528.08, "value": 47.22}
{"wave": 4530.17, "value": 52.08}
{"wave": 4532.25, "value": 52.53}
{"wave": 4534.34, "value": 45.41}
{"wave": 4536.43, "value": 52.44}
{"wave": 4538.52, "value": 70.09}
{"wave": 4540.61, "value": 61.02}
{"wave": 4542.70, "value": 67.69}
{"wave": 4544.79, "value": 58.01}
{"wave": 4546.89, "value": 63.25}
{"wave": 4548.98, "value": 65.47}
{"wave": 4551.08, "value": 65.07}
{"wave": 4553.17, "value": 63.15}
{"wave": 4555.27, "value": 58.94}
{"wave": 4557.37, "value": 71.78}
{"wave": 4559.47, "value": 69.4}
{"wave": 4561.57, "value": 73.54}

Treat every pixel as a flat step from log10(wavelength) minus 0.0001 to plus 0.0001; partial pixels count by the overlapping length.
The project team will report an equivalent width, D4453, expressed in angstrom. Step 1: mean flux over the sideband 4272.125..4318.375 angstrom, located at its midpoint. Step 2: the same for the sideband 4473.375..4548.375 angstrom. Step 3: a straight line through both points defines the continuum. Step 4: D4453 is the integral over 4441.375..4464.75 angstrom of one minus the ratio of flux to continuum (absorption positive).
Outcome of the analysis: 1.3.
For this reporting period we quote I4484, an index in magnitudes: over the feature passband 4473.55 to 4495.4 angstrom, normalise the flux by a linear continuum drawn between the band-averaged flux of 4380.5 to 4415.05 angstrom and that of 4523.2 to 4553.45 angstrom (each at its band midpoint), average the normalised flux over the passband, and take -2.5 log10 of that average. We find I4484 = -0.18 mag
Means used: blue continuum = 43.4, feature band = 62.1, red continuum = 58.5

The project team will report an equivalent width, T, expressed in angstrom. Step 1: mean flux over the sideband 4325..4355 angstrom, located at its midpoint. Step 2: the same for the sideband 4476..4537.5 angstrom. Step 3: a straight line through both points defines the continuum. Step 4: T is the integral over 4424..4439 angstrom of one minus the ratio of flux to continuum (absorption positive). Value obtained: 1.3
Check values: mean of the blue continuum 47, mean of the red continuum 61.8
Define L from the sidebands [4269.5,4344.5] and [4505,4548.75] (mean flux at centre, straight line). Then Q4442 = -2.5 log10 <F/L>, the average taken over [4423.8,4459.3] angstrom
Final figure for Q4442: 0.01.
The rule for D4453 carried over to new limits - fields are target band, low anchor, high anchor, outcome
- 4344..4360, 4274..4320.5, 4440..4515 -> -3.00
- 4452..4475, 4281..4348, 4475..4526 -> 3.05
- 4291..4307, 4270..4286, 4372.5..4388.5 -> 1.50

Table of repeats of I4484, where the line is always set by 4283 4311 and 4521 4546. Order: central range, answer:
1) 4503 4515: -0.24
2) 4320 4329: -0.21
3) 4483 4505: -0.20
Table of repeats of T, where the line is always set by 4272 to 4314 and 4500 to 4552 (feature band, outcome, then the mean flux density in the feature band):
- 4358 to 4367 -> -3.79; 58.2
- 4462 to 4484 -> -1.54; 59.3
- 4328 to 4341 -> -4.26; 49.5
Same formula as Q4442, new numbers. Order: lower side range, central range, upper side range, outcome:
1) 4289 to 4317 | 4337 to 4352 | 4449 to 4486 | -0.24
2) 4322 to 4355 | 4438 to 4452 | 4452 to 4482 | -0.12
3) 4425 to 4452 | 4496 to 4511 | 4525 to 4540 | -0.24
